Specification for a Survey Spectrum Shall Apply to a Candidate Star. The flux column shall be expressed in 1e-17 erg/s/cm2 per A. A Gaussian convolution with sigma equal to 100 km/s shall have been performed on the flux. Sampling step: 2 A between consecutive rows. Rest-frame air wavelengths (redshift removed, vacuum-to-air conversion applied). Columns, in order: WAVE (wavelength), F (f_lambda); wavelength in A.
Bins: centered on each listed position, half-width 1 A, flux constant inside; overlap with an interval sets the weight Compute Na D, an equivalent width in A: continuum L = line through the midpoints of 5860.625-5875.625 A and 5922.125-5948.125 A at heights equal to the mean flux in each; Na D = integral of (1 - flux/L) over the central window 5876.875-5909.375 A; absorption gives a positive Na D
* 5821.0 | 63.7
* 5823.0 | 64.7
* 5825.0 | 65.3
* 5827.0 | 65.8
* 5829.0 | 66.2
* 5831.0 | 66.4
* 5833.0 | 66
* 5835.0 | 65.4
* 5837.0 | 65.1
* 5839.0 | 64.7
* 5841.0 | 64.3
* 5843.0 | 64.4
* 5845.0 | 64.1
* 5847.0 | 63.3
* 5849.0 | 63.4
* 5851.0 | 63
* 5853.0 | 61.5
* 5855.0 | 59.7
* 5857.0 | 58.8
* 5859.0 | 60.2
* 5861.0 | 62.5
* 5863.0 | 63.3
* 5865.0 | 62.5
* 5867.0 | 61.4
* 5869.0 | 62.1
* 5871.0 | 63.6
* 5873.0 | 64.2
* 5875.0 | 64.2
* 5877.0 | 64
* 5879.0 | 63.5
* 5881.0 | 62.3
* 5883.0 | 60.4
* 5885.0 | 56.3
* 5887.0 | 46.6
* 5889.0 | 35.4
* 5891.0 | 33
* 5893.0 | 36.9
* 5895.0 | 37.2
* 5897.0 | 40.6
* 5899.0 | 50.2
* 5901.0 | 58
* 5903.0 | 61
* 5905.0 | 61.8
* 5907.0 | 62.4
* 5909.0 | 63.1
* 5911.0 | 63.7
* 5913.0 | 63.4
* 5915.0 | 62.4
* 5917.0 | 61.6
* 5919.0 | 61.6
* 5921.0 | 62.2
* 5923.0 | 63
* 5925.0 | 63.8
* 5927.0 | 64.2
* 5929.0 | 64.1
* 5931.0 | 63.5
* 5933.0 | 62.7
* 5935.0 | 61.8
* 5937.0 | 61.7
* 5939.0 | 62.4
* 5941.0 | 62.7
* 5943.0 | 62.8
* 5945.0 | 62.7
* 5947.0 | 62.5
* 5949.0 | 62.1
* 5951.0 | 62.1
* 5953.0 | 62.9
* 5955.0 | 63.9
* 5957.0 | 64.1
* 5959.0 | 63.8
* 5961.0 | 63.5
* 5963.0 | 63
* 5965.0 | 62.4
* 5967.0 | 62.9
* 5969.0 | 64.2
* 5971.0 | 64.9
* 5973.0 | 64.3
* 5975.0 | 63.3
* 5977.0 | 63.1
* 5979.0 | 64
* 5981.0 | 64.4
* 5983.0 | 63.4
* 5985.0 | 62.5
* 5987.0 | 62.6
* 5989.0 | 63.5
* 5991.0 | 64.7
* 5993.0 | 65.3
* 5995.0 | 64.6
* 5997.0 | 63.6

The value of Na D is 5.7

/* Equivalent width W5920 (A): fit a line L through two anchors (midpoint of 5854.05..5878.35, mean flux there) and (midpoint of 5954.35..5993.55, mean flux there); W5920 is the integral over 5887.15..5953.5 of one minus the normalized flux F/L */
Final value 5.3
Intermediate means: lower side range 62.2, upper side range 63.7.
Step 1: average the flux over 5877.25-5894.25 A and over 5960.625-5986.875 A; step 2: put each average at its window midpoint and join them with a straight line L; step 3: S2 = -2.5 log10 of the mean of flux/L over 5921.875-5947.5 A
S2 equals -0.10 mag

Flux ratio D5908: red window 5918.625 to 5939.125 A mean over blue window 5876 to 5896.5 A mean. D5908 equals 1.3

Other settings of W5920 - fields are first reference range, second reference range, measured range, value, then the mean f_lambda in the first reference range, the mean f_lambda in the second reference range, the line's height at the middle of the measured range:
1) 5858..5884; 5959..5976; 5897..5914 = 1.0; 62.6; 63.6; 63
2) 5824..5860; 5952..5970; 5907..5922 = 0.2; 63.8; 63.4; 63.5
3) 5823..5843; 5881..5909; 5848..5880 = -2.6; 65.4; 50.2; 57.8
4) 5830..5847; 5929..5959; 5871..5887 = 0.7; 64.9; 62.8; 64.1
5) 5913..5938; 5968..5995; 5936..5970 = 0.2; 62.7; 63.9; 63.3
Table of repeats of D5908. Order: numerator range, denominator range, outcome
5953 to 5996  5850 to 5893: 1.10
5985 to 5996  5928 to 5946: 1.02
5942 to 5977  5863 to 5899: 1.17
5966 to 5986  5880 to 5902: 1.36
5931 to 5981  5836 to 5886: 1.01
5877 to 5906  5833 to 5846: 0.78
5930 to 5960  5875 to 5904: 1.23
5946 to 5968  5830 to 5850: 0.97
